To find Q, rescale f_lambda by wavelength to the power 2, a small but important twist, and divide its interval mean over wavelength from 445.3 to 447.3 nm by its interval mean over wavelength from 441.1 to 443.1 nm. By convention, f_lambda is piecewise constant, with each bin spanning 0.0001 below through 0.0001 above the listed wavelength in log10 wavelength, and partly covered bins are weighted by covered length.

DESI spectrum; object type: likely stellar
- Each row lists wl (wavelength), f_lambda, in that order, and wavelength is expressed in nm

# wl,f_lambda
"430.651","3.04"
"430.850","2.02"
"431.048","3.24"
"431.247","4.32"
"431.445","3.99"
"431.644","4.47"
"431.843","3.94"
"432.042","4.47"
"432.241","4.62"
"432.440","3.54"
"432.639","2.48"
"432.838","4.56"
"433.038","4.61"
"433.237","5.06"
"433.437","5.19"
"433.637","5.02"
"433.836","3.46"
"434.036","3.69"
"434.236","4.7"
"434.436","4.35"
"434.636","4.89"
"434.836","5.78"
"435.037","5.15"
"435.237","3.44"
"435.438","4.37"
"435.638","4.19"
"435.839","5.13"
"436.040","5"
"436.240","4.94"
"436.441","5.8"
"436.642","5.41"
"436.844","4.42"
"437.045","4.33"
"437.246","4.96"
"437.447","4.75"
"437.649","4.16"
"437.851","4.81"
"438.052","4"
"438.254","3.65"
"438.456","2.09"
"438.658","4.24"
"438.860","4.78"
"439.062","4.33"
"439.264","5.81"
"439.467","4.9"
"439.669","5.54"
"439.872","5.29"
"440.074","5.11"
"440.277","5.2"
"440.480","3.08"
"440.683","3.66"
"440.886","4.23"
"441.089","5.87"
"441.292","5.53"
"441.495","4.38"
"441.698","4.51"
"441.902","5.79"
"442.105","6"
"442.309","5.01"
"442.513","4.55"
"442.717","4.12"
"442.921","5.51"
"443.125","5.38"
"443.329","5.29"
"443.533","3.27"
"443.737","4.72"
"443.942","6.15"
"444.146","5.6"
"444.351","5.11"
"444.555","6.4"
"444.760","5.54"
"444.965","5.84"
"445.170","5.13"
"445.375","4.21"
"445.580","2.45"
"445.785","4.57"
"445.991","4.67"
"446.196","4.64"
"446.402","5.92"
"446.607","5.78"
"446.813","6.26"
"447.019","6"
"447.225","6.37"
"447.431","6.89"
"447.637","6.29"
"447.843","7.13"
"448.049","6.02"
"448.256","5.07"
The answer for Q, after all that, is 1.02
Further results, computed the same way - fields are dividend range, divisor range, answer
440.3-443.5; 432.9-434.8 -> 1.09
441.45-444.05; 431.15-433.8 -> 1.21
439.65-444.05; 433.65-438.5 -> 1.12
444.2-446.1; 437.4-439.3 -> 1.20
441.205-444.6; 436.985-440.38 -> 1.14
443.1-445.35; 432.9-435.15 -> 1.17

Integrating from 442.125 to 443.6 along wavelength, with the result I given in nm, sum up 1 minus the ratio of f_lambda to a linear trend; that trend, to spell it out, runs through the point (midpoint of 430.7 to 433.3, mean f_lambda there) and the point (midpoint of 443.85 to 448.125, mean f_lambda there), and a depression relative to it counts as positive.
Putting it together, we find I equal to 0.101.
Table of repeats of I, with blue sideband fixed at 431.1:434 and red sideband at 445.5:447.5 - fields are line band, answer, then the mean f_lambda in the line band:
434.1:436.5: -0.17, 4.78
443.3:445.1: -0.05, 5.32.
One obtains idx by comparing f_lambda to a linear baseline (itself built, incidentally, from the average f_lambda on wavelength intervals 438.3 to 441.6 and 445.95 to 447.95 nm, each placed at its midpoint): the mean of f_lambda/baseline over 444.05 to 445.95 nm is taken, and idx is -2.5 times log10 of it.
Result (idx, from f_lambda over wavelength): 0.13 mag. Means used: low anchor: 4.61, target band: 4.97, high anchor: 6.04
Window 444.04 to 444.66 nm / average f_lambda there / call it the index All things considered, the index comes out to 5.71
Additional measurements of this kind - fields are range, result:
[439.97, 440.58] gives 4.47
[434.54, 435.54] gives 4.72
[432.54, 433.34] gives 4.18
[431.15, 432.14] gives 4.24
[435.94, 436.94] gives 5.12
